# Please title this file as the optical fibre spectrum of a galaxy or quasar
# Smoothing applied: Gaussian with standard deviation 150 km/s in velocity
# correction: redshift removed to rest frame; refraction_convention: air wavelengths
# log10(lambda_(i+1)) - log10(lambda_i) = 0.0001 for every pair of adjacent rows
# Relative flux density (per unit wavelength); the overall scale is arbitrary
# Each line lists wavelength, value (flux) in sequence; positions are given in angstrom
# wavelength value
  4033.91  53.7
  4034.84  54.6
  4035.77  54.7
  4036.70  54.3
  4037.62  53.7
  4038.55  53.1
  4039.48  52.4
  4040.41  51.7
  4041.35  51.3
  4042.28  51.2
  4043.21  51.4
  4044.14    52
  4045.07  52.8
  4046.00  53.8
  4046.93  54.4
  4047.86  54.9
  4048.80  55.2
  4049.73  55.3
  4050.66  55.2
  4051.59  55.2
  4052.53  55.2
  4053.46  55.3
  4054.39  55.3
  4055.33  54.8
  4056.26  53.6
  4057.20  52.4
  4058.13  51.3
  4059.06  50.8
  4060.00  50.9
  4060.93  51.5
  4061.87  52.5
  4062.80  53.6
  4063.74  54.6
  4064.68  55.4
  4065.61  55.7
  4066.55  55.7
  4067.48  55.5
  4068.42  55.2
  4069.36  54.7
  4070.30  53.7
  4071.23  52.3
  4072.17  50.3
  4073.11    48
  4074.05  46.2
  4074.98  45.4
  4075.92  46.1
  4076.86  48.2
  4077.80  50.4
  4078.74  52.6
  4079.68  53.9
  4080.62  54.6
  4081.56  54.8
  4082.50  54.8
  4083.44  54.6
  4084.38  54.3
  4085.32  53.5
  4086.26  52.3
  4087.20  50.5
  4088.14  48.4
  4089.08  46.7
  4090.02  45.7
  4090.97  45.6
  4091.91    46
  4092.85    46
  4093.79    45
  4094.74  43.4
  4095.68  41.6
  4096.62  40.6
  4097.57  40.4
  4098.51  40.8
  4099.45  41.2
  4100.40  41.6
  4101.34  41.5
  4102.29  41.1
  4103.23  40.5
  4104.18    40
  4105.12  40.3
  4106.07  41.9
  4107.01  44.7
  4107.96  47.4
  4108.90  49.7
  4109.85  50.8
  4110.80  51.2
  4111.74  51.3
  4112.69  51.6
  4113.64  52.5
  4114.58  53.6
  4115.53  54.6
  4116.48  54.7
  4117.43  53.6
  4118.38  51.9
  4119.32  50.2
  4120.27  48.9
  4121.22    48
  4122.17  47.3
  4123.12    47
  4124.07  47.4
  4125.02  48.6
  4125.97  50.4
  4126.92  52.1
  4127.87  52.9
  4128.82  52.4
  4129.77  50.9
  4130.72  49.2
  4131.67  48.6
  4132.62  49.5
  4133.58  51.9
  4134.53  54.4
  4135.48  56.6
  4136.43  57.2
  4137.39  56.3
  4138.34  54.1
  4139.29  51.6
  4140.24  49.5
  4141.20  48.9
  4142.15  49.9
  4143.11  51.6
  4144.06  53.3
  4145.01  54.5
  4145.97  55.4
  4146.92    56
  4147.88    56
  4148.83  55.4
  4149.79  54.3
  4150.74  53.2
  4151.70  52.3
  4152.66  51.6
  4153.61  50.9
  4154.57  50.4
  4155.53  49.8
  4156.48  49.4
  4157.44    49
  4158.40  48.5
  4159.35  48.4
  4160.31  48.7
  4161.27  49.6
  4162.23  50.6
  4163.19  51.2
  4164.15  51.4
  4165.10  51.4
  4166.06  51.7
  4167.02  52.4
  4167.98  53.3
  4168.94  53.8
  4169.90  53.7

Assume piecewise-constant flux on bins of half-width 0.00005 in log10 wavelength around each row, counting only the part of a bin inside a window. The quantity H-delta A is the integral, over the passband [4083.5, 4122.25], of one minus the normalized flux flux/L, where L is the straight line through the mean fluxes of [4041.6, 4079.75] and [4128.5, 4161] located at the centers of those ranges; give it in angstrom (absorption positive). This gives 3.8 angstrom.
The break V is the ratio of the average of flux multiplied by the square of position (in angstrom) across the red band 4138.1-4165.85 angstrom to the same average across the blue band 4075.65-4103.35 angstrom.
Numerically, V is 1.12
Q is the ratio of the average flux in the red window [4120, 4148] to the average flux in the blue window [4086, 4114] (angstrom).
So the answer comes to 1.14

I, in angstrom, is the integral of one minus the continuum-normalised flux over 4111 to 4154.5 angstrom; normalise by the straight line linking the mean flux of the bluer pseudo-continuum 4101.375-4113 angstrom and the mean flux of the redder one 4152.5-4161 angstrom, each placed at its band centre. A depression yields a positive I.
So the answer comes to -4.0 angstrom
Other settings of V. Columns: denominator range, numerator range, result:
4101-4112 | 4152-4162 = 1.13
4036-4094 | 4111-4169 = 1.03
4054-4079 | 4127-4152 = 1.05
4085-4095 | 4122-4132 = 1.07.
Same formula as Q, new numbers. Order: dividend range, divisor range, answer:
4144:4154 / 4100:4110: 1.24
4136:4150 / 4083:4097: 1.12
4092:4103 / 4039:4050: 0.80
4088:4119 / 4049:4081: 0.88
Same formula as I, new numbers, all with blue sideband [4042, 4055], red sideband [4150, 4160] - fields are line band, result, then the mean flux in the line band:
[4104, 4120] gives 0.7 angstrom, 49.6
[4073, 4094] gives 1.2 angstrom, 49.8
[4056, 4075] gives 0.4 angstrom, 52.5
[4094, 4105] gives 2.3 angstrom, 41.2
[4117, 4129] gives 0.4 angstrom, 50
